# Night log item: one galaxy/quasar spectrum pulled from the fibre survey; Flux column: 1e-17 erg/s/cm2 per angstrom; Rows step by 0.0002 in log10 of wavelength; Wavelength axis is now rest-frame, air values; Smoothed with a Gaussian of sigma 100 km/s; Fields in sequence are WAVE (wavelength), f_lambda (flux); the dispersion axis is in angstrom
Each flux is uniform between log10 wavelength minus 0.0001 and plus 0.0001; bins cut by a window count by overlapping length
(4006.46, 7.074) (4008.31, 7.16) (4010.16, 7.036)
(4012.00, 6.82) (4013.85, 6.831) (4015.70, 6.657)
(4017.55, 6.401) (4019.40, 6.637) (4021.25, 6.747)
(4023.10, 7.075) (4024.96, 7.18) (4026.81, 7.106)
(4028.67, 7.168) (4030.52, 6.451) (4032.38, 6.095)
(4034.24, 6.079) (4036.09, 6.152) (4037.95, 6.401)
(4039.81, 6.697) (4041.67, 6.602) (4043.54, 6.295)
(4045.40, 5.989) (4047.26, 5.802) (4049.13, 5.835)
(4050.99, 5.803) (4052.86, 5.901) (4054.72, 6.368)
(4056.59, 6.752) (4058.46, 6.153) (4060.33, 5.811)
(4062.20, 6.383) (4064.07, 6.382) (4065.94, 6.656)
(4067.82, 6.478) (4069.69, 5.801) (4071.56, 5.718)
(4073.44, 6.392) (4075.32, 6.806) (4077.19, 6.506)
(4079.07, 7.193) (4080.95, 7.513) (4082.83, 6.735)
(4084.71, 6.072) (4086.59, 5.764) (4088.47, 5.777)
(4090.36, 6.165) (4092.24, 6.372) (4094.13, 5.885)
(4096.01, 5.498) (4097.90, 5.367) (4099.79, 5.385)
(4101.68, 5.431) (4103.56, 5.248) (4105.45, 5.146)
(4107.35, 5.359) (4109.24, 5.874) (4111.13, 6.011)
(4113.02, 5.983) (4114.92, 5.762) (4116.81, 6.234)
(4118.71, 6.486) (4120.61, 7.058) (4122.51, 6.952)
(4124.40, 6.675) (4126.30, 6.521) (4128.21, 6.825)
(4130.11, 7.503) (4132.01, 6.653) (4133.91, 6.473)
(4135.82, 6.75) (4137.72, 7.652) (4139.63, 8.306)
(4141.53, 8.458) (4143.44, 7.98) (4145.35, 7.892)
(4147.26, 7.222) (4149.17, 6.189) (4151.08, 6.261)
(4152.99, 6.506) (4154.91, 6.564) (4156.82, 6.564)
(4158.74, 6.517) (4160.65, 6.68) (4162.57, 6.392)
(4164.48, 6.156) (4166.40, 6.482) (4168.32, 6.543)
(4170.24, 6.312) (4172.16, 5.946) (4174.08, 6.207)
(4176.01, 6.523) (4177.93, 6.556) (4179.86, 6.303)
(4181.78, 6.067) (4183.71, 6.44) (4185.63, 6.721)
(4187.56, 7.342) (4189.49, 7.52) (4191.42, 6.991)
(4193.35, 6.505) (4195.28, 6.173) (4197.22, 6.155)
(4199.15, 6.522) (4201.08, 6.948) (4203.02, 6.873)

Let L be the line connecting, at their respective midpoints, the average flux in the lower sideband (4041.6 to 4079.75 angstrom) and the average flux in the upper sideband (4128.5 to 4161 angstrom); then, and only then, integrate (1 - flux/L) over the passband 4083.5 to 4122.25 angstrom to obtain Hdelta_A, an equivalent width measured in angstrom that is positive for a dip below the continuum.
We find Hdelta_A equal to 4.6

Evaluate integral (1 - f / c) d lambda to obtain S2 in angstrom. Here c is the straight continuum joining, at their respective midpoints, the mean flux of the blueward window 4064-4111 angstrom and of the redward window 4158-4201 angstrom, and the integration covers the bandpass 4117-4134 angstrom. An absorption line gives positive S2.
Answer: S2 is -1.5 angstrom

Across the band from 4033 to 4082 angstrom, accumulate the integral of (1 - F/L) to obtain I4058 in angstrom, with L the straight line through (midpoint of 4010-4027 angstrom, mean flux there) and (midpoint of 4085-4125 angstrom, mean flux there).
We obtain 0.7 angstrom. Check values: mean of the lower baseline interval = 6.83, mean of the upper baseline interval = 5.92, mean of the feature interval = 6.33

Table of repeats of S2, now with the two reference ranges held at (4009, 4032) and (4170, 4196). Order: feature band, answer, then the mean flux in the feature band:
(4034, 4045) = 0.7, 6.37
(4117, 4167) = -2.1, 6.9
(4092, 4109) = 3.0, 5.5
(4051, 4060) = 0.7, 6.21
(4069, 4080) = 0.5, 6.42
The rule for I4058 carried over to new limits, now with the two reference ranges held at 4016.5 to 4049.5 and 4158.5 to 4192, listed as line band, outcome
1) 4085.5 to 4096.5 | 1.0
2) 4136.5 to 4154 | -2.3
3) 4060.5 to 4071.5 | 0.4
